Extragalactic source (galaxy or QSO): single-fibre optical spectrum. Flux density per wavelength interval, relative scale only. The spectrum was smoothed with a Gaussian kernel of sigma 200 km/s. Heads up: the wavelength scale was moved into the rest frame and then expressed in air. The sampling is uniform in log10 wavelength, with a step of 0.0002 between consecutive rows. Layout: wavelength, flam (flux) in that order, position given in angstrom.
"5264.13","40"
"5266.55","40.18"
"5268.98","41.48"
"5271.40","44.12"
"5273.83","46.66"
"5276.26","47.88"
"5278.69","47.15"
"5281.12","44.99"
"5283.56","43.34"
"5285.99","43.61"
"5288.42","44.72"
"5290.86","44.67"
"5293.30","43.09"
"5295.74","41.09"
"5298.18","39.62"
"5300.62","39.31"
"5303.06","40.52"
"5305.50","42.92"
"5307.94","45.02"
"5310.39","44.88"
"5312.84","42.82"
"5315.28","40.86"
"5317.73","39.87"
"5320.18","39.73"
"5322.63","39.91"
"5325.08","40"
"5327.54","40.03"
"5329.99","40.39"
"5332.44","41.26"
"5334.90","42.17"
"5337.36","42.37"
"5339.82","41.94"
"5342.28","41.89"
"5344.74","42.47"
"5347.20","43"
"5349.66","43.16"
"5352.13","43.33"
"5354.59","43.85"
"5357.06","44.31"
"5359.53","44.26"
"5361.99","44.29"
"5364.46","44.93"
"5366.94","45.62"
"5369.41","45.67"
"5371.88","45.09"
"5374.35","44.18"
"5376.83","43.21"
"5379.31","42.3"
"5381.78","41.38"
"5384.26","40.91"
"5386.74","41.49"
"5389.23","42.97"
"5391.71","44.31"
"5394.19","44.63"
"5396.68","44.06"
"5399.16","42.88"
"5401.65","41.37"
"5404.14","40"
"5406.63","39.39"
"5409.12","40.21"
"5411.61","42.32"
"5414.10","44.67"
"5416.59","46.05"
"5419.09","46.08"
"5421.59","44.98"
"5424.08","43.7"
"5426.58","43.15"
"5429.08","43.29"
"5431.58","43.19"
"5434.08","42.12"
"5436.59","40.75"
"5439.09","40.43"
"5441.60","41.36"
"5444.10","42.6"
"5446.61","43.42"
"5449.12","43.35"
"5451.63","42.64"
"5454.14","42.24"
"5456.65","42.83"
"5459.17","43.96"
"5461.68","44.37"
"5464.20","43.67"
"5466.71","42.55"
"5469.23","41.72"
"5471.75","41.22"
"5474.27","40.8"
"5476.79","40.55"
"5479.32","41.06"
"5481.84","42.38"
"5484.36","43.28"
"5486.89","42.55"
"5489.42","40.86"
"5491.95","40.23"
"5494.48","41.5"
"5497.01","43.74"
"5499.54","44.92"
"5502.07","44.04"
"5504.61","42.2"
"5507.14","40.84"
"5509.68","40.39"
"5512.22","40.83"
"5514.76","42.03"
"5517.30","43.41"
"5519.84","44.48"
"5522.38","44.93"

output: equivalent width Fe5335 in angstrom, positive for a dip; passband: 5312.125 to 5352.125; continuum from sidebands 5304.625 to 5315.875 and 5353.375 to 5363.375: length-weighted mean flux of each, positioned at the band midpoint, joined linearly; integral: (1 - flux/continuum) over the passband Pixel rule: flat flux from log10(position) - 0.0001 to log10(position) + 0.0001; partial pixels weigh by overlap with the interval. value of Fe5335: 2.2 angstrom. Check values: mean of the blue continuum 43.5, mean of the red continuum 44.2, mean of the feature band 41.4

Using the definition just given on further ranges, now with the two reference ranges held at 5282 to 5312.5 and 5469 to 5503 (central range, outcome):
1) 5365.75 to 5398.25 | -0.8 angstrom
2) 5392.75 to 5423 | -0.5 angstrom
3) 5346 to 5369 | -0.9 angstrom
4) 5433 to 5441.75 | 0.2 angstrom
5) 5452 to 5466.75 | -0.4 angstrom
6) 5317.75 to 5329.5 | 0.7 angstrom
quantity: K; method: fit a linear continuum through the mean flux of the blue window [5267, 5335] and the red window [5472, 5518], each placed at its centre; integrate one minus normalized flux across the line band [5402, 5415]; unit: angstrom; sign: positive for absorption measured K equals 0.3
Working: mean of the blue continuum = 42.5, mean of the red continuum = 41.9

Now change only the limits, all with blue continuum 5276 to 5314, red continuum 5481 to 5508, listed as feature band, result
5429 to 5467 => 0.00 angstrom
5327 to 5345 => 0.66 angstrom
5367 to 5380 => -0.39 angstrom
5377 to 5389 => 0.32 angstrom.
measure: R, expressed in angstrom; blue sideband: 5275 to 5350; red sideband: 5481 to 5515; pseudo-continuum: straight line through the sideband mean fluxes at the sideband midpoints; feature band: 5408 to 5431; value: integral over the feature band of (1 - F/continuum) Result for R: -0.87 angstrom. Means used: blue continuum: 42.4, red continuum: 42.1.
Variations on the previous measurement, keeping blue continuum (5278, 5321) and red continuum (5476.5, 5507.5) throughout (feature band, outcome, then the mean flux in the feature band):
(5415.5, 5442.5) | -0.5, 43.2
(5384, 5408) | 0.1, 42.2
